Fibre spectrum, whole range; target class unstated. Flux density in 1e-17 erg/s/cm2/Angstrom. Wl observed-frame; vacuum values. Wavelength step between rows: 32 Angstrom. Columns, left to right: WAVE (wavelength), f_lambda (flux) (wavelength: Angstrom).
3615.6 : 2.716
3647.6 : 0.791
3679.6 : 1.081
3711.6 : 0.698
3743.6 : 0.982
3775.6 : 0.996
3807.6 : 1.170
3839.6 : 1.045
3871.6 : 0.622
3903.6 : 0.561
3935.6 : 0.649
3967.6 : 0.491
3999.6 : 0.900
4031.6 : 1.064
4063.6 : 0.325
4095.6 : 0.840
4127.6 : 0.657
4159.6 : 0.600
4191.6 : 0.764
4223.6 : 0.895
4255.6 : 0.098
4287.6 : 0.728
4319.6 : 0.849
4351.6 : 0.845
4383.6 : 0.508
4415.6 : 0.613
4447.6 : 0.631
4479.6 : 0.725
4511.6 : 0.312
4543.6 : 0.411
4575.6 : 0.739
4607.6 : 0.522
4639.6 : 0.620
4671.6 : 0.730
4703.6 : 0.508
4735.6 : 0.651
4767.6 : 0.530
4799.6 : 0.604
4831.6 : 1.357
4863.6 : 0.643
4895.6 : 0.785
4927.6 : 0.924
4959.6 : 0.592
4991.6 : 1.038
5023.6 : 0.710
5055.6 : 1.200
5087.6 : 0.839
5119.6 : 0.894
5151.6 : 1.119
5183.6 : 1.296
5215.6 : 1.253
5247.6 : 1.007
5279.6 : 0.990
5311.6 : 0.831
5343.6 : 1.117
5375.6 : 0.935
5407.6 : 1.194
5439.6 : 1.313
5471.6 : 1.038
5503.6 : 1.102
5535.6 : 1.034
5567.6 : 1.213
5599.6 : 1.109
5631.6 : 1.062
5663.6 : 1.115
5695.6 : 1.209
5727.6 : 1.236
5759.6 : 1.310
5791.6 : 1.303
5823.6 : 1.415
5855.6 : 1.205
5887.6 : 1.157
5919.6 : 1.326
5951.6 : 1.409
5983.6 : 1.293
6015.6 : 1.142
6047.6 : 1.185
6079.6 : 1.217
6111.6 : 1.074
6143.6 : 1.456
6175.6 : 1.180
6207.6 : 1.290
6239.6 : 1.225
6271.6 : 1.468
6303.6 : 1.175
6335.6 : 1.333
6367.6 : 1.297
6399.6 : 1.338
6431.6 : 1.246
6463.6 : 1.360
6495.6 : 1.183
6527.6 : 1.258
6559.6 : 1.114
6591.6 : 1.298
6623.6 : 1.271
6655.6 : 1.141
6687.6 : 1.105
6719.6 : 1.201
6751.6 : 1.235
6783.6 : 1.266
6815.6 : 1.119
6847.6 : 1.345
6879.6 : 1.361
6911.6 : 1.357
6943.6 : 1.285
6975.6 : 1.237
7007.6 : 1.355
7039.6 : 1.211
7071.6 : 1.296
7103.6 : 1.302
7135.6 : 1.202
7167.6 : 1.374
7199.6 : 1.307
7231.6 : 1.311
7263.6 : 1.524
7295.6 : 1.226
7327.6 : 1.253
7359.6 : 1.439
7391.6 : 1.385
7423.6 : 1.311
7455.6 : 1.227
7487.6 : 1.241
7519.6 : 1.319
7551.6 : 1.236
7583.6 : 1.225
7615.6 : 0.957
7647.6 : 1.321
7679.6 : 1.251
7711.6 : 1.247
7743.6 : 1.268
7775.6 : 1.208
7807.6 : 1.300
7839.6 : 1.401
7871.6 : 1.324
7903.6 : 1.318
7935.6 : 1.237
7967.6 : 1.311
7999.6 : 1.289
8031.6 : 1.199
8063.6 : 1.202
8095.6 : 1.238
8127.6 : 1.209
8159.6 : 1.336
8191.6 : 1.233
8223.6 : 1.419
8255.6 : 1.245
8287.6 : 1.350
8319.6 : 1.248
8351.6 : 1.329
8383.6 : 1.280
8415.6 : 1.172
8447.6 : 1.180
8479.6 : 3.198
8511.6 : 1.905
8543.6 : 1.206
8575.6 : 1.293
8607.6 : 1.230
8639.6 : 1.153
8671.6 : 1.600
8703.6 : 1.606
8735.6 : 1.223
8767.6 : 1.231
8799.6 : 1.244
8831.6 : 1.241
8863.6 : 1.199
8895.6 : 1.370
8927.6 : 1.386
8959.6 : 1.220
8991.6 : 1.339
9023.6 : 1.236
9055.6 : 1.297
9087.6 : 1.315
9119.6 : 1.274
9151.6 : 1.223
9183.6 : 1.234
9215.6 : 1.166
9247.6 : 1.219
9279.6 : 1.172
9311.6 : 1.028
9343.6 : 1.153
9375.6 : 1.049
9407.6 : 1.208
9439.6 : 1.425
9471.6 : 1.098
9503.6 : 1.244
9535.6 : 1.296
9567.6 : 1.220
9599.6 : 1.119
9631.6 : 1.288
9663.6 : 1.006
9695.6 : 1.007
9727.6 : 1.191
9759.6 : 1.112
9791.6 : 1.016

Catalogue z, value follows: 0.29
